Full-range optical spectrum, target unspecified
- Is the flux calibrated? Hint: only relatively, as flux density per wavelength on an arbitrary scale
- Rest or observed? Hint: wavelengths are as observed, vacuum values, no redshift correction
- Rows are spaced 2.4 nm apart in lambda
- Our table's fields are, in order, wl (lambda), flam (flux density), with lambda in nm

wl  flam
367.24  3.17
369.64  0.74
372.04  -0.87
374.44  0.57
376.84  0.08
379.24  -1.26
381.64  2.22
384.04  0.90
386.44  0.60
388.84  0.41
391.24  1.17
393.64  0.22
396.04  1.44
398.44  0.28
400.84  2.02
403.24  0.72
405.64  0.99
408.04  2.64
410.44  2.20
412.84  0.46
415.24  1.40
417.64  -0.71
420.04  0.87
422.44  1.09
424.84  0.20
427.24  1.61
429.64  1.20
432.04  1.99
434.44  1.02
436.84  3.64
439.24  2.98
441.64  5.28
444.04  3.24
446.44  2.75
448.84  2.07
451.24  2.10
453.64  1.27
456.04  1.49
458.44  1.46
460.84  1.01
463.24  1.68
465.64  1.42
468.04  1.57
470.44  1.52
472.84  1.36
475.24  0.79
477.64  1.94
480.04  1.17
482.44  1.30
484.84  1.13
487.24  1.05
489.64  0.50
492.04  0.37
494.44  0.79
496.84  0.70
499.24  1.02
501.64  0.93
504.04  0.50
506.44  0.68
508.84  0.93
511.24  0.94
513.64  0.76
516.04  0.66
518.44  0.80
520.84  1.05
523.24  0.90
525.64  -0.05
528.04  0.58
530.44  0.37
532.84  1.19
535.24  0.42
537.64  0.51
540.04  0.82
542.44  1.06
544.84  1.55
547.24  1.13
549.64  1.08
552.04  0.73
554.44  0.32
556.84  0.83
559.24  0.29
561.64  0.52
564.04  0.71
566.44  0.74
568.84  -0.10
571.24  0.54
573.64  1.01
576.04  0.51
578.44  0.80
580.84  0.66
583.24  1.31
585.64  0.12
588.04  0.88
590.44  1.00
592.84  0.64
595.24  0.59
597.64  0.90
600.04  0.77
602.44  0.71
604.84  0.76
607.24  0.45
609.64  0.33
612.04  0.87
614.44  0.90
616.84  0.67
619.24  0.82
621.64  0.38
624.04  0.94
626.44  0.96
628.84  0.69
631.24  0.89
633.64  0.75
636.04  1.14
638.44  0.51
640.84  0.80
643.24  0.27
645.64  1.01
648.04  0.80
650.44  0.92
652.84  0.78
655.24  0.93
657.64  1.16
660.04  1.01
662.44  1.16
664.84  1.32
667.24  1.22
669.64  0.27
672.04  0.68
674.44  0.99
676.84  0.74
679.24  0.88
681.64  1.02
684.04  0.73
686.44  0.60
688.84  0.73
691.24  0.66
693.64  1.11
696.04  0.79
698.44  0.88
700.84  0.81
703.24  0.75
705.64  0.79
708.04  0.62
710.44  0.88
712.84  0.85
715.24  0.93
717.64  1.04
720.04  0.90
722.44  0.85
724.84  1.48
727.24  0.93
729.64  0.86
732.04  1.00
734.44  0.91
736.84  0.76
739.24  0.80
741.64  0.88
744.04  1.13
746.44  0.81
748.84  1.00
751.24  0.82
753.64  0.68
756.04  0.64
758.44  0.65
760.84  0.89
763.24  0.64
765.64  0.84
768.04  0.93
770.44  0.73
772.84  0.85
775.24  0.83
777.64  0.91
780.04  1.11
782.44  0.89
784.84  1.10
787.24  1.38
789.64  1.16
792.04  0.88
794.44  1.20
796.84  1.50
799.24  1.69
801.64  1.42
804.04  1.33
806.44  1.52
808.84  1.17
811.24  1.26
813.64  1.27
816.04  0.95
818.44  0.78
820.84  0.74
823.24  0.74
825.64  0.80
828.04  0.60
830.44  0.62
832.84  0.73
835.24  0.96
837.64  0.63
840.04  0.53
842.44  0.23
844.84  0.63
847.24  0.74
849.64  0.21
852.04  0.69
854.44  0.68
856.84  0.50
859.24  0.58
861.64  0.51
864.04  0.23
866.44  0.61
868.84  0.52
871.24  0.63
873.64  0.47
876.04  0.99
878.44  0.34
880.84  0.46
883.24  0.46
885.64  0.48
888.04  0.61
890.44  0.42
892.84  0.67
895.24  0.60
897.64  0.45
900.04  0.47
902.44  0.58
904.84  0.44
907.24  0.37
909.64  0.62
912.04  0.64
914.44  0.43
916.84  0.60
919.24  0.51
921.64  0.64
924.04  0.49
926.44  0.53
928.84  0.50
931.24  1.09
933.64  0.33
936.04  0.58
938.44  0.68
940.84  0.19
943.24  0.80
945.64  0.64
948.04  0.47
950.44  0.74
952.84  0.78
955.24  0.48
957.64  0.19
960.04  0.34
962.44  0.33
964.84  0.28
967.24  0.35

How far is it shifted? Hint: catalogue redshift 1.858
